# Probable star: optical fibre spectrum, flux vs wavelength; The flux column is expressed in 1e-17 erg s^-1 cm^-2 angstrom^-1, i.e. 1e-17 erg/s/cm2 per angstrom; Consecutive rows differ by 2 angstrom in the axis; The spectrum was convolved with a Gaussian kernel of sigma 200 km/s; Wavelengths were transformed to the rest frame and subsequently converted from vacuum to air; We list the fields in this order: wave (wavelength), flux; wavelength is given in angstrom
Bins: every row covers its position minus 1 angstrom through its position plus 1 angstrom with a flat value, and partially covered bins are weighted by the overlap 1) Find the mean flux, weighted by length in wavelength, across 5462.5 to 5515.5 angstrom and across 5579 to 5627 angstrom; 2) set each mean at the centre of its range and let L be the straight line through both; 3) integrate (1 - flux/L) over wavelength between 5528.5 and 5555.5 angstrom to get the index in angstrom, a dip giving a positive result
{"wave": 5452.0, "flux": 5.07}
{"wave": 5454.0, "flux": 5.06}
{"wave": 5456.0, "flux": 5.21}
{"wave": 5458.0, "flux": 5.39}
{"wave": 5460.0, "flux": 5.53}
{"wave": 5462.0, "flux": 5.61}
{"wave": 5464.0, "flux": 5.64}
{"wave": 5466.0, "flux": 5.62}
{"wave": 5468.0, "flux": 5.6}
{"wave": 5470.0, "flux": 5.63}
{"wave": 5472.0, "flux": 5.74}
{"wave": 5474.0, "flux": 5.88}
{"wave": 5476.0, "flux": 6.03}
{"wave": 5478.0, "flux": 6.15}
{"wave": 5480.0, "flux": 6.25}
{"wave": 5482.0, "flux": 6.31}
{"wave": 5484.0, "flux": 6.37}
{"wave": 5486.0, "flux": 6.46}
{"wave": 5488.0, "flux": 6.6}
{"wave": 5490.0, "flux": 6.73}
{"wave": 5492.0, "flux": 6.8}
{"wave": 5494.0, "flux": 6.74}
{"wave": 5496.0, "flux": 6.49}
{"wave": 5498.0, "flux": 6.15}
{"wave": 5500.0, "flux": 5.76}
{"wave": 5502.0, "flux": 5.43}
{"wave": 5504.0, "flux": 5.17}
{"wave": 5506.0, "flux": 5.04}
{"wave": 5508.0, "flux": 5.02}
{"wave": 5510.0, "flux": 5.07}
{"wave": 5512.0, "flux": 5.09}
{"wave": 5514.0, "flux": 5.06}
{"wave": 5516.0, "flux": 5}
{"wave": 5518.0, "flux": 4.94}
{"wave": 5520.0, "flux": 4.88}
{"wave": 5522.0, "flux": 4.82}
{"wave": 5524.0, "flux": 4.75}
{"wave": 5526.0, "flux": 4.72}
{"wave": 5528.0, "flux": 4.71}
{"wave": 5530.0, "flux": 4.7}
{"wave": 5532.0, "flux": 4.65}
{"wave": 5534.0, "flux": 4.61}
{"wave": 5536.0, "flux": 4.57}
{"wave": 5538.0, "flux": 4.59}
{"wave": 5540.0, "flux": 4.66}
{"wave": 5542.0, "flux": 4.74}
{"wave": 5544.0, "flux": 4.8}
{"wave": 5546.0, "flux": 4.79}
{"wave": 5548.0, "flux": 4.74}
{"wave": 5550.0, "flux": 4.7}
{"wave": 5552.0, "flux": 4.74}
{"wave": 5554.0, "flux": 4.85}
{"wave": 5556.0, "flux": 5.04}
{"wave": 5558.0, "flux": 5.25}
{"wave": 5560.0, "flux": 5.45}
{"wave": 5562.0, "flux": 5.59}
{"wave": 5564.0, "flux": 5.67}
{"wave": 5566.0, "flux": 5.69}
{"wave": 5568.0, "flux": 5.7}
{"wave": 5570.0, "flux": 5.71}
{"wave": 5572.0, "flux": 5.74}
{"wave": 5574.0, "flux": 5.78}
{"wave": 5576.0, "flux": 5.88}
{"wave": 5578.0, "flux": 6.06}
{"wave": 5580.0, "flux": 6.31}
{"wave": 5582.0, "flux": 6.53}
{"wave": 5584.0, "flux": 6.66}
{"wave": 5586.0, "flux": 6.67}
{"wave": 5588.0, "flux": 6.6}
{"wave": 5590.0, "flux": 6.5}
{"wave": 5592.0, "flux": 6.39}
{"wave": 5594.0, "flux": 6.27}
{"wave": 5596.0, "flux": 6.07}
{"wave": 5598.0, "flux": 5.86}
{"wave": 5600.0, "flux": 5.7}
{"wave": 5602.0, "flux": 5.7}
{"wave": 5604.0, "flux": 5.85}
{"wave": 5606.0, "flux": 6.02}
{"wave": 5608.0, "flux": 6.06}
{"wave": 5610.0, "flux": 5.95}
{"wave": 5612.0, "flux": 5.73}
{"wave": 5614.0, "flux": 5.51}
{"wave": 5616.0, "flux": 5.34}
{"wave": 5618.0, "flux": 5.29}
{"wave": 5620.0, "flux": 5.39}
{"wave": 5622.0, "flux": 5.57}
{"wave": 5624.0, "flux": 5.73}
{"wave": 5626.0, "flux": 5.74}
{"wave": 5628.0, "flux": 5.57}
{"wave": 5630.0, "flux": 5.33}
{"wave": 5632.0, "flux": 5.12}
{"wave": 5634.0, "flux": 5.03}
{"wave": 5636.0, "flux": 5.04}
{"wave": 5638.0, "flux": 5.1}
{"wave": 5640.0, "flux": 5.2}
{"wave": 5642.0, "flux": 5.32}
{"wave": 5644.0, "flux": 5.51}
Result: 5.51 angstrom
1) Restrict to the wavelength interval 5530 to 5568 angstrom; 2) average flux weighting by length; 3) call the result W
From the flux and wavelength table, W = 4.96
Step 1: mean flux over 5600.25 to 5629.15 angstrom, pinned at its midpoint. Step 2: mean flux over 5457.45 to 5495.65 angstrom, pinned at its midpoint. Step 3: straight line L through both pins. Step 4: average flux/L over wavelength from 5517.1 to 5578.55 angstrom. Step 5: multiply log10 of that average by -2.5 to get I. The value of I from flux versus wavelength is 0.16 mag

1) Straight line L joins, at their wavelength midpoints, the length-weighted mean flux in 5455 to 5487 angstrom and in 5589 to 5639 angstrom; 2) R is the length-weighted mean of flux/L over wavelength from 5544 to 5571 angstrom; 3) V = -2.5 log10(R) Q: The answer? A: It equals 0.11 mag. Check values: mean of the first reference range 5.84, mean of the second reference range 5.67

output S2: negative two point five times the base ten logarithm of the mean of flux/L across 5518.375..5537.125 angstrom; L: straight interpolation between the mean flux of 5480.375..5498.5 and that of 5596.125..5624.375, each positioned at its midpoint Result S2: 0.31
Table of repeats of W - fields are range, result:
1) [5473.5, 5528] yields 5.67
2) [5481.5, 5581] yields 5.38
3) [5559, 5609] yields 6.02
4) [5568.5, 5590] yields 6.2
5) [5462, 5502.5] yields 6.11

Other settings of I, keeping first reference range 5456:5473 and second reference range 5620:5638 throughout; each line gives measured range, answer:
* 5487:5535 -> 0.03 mag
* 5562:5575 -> -0.05 mag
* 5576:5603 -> -0.15 mag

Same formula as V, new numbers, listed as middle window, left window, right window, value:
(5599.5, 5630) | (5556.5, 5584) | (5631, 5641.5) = -0.064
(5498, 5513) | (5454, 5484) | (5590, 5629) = 0.094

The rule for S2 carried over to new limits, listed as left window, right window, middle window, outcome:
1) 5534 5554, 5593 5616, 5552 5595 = -0.12 mag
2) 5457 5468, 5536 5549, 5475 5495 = -0.21 mag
